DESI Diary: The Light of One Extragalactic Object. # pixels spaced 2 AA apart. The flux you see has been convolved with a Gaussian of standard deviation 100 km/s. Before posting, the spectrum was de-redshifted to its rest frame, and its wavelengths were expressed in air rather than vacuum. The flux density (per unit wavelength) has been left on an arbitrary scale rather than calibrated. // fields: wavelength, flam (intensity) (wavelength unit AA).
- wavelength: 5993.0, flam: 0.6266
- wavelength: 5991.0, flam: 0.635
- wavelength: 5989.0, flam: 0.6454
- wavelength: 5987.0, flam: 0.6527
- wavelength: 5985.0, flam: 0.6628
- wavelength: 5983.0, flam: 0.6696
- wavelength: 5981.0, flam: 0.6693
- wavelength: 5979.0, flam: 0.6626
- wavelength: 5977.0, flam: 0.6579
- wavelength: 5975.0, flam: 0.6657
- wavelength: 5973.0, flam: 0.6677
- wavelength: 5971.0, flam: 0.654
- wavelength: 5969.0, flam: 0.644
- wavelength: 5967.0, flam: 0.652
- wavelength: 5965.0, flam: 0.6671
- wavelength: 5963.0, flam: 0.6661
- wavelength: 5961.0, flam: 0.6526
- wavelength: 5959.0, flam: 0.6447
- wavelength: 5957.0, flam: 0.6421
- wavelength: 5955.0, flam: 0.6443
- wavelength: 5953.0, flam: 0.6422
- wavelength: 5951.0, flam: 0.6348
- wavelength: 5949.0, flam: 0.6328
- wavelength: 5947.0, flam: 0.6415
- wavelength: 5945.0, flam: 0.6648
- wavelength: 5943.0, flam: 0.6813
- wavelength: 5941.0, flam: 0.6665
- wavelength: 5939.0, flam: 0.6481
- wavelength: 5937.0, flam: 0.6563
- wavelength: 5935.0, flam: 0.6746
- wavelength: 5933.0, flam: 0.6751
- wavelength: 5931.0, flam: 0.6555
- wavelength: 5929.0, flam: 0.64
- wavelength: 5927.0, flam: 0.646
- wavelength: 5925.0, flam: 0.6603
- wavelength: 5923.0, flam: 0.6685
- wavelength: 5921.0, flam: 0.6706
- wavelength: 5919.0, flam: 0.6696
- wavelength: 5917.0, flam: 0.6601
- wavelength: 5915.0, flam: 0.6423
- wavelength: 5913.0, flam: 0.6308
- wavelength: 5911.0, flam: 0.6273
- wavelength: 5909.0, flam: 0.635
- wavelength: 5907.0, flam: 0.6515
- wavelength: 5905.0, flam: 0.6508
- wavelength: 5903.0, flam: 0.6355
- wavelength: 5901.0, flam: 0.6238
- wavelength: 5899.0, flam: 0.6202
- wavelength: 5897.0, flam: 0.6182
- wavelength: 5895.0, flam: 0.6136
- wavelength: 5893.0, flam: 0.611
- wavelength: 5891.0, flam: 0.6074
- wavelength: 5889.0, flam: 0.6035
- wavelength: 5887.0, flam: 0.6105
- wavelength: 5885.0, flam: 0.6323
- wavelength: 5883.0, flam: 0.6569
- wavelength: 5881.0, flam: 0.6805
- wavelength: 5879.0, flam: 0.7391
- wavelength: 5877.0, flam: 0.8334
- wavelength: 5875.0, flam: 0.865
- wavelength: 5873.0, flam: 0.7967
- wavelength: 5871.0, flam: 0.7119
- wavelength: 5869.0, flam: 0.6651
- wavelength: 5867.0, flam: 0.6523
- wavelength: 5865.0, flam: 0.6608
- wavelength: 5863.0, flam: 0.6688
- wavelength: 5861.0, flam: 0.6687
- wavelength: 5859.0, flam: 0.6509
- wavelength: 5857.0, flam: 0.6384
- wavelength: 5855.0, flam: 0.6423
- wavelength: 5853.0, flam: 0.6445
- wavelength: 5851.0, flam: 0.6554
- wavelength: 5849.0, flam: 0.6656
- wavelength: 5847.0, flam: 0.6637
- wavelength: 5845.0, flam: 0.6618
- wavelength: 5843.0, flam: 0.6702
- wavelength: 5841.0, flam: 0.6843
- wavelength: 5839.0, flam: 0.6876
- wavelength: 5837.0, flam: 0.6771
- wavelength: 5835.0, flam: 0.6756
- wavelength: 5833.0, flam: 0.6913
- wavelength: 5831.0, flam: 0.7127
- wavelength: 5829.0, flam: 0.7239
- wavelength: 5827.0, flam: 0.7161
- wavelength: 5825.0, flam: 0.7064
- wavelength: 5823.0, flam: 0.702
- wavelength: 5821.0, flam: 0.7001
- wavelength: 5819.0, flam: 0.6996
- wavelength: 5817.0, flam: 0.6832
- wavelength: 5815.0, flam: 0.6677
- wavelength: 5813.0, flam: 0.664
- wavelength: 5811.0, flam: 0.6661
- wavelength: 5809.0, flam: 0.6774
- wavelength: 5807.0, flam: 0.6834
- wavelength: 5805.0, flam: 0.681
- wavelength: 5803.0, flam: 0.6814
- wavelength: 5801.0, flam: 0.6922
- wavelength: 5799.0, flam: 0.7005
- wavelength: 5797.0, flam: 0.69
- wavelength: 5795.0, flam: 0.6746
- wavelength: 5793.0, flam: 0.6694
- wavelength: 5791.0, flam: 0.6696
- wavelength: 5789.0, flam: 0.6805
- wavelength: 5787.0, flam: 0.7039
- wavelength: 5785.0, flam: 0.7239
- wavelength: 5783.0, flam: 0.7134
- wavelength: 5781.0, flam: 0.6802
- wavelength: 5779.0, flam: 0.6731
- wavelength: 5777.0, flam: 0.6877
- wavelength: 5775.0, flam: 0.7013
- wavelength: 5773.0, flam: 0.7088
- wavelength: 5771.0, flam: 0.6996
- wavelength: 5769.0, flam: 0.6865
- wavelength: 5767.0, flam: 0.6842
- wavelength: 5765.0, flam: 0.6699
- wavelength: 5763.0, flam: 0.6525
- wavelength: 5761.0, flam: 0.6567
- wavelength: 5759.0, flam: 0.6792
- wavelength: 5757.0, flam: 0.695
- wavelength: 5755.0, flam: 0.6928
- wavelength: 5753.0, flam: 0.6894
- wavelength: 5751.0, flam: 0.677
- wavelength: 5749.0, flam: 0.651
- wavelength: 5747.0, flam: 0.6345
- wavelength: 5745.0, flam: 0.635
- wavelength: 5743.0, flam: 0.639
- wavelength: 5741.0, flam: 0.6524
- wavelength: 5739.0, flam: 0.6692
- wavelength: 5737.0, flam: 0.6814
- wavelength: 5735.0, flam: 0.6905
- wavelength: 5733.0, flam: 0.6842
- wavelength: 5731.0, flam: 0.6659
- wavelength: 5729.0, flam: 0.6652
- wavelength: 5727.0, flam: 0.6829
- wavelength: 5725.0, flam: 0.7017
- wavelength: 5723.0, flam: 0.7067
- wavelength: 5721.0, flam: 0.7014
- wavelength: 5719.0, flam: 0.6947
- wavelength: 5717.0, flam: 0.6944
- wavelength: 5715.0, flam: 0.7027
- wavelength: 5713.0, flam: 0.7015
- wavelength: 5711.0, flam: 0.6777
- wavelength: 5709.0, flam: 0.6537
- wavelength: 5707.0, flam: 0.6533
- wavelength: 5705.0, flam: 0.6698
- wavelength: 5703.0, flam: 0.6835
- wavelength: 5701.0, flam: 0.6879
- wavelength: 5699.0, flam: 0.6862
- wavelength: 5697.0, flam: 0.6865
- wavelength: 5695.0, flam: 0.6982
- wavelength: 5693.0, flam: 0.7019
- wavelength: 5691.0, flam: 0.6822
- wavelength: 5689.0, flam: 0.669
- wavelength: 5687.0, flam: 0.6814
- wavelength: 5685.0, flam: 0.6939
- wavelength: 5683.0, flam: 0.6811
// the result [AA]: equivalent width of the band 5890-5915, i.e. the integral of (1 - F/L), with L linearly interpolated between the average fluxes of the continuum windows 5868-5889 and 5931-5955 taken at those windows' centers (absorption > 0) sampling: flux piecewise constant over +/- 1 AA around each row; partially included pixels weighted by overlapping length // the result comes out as 2.3 AA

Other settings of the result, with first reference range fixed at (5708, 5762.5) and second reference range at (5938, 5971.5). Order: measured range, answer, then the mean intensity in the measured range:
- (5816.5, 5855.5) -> -1.08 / 0.684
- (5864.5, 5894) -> -1.28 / 0.689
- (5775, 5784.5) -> -0.29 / 0.692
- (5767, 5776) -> -0.33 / 0.697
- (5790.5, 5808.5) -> -0.36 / 0.683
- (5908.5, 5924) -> 0.12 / 0.651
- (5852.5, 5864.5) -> 0.18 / 0.653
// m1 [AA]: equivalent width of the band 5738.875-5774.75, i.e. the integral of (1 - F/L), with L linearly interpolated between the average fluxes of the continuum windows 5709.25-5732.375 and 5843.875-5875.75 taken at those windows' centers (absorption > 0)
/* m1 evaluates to 0.81 AA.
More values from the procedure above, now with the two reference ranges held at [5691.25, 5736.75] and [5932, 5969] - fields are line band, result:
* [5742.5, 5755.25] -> 0.4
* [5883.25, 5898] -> 1.0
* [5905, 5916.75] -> 0.4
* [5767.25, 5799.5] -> -0.7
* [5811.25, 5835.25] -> -0.8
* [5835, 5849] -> -0.1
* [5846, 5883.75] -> -1.5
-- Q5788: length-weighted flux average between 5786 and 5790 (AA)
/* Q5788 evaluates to 0.692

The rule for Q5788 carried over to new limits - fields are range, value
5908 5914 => 0.631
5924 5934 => 0.655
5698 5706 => 0.682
